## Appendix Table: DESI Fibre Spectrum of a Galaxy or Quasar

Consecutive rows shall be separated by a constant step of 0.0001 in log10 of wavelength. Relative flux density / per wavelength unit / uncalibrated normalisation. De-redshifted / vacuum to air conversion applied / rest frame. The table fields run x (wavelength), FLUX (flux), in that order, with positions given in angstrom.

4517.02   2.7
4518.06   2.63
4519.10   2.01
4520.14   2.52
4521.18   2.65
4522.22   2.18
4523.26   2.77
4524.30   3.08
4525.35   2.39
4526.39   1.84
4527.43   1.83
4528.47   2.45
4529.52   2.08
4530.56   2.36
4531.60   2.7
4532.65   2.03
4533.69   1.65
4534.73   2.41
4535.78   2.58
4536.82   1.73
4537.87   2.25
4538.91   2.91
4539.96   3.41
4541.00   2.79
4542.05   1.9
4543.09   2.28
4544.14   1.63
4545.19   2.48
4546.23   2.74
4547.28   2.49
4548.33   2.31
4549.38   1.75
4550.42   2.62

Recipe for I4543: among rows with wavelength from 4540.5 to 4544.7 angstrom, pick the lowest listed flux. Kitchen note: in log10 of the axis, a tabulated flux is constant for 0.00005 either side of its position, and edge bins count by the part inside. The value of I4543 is 1.63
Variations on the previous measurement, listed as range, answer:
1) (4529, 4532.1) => 2.08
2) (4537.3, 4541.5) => 2.25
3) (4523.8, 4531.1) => 1.83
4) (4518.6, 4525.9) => 2.01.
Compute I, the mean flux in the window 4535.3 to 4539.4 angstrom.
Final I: 2.36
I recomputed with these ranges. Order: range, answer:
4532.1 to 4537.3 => 2.09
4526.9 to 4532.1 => 2.28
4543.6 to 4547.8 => 2.33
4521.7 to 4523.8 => 2.49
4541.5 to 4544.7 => 1.94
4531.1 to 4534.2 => 2.12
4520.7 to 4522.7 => 2.42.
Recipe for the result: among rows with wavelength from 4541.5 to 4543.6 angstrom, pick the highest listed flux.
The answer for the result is 2.28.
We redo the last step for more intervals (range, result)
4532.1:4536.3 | 2.58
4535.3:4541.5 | 3.41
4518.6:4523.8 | 2.77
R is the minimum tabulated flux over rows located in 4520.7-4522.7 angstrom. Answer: 2.18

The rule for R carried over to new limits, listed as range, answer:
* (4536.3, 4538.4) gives 1.73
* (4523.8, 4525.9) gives 2.39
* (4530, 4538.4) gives 1.65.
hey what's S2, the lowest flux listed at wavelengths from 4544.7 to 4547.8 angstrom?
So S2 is 2.48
